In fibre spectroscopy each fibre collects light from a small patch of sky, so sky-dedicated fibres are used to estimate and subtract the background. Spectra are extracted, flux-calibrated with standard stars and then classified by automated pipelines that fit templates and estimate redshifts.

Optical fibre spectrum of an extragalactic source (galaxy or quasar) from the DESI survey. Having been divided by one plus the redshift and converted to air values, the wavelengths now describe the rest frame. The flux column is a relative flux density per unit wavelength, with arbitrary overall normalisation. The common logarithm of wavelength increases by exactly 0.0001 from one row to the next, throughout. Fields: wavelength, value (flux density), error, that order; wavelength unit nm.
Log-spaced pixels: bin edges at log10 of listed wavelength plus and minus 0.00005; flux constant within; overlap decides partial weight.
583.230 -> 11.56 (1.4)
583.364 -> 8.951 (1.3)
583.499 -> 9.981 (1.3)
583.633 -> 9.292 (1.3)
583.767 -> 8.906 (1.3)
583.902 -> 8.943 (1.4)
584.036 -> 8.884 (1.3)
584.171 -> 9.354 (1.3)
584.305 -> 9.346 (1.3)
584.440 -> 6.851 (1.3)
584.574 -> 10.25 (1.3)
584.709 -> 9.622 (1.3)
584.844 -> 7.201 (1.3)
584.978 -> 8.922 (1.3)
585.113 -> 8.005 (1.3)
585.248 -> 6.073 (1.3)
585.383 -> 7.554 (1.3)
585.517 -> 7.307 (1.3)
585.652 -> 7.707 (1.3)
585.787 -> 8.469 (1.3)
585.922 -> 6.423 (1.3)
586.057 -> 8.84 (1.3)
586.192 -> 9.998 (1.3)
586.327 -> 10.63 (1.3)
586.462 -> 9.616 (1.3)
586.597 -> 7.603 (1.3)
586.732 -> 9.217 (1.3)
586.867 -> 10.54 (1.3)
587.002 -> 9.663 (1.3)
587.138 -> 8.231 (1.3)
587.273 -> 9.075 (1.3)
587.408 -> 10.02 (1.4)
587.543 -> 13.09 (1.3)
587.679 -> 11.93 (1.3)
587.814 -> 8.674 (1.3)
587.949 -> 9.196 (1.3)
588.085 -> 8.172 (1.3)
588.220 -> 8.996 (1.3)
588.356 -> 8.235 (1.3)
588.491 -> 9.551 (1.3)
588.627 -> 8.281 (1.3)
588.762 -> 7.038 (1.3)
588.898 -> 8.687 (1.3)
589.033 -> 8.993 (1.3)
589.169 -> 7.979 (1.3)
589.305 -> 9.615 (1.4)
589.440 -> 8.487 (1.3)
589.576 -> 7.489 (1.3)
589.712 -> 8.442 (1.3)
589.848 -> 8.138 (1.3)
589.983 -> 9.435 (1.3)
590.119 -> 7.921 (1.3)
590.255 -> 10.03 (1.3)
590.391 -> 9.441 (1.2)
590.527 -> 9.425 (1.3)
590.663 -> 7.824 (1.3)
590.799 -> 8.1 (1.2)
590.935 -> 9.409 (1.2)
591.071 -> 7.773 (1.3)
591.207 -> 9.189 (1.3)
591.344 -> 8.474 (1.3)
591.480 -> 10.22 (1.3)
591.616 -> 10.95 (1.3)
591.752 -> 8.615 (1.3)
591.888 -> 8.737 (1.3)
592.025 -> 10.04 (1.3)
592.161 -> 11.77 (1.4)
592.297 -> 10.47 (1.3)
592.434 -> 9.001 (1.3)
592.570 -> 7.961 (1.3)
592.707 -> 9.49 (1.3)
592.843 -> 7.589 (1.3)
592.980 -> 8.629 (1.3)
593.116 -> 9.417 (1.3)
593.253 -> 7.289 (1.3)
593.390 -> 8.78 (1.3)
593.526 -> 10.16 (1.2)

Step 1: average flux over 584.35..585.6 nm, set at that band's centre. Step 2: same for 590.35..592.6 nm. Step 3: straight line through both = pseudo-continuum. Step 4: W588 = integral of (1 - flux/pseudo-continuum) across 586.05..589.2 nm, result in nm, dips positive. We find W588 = -0.29 nm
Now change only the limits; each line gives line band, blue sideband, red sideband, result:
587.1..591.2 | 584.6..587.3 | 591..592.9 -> 0.009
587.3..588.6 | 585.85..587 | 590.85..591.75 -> -0.073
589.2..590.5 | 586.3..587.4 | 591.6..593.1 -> 0.077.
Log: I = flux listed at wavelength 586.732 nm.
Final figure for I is 9.217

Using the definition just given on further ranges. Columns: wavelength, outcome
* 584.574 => 10.25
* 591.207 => 9.189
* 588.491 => 9.551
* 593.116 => 9.417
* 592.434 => 9.001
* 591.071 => 7.773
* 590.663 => 7.824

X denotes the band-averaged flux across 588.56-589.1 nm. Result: 8.26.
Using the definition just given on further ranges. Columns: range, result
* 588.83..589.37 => 8.81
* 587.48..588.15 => 10.2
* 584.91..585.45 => 7.64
